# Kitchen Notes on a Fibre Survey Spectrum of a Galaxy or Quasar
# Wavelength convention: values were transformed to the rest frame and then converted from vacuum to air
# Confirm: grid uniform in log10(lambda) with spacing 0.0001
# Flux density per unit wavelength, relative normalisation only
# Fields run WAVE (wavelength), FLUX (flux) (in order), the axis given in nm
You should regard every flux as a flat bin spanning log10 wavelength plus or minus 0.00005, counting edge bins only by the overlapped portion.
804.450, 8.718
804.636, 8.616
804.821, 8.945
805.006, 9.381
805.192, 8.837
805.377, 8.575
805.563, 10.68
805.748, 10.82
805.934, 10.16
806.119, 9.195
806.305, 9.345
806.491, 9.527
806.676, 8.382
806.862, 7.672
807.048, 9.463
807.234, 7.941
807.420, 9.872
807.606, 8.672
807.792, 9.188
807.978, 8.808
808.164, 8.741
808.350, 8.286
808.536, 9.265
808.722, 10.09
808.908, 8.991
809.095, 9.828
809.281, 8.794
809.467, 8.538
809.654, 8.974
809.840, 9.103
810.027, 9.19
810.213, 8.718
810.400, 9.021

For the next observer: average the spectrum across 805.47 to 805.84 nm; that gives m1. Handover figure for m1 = 10.8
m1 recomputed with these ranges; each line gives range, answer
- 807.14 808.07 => 8.89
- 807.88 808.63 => 8.79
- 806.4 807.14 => 8.76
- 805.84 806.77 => 9.32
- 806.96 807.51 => 9.08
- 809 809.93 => 9.05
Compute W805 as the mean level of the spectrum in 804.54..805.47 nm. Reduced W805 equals 8.86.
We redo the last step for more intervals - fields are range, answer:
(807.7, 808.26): 8.91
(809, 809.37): 9.31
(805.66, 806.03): 10.5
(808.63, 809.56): 9.25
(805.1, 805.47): 8.71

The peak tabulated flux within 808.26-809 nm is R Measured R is 10.09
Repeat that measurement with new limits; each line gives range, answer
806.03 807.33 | 9.527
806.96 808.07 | 9.872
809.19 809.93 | 9.103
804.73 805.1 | 9.381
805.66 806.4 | 10.82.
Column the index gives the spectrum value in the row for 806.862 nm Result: 7.672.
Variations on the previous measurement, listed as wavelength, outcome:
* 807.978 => 8.808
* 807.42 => 9.872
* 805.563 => 10.68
